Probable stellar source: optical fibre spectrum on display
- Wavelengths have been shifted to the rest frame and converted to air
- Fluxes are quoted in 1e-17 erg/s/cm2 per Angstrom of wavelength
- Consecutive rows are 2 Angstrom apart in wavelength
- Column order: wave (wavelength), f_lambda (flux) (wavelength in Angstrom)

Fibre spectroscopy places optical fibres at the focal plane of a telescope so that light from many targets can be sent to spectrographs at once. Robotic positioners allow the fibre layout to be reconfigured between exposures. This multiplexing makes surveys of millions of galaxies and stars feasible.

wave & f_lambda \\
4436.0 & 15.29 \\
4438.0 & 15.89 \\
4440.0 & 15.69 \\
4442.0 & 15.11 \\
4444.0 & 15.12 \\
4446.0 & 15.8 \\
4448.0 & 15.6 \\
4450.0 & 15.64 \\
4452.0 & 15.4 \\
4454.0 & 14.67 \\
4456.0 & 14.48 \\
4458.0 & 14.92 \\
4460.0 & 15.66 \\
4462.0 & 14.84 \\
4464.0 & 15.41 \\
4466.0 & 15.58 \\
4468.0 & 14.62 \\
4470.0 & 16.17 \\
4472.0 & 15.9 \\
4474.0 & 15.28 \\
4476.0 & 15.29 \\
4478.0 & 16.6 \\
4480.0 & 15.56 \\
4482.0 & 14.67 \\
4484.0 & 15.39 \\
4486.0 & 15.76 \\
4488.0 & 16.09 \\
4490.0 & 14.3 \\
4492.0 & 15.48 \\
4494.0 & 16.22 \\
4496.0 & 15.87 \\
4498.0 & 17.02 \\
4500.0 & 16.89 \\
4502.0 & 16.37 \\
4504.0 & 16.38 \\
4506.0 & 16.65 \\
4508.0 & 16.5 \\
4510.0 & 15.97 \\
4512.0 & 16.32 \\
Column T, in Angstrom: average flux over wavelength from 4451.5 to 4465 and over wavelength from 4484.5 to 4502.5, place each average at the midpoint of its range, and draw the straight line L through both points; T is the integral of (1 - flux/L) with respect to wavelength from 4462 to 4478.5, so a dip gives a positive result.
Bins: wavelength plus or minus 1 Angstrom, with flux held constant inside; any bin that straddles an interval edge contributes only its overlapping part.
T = -0.2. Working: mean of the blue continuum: 15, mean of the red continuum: 16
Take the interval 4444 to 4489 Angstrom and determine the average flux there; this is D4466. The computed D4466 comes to 15.4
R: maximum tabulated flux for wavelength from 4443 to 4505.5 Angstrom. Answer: 17.02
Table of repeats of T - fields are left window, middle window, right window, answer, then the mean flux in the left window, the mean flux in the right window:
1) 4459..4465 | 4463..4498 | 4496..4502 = 0.9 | 15.3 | 16.7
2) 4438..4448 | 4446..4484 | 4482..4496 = 0.3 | 15.5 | 15.5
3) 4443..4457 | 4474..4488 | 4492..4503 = 0.4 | 15.2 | 16.4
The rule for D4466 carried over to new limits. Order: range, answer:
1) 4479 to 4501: 15.8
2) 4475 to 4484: 15.5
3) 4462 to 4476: 15.4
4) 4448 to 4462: 15.1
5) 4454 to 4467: 15.1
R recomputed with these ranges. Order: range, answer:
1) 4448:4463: 15.66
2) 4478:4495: 16.6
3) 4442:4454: 15.8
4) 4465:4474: 16.17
